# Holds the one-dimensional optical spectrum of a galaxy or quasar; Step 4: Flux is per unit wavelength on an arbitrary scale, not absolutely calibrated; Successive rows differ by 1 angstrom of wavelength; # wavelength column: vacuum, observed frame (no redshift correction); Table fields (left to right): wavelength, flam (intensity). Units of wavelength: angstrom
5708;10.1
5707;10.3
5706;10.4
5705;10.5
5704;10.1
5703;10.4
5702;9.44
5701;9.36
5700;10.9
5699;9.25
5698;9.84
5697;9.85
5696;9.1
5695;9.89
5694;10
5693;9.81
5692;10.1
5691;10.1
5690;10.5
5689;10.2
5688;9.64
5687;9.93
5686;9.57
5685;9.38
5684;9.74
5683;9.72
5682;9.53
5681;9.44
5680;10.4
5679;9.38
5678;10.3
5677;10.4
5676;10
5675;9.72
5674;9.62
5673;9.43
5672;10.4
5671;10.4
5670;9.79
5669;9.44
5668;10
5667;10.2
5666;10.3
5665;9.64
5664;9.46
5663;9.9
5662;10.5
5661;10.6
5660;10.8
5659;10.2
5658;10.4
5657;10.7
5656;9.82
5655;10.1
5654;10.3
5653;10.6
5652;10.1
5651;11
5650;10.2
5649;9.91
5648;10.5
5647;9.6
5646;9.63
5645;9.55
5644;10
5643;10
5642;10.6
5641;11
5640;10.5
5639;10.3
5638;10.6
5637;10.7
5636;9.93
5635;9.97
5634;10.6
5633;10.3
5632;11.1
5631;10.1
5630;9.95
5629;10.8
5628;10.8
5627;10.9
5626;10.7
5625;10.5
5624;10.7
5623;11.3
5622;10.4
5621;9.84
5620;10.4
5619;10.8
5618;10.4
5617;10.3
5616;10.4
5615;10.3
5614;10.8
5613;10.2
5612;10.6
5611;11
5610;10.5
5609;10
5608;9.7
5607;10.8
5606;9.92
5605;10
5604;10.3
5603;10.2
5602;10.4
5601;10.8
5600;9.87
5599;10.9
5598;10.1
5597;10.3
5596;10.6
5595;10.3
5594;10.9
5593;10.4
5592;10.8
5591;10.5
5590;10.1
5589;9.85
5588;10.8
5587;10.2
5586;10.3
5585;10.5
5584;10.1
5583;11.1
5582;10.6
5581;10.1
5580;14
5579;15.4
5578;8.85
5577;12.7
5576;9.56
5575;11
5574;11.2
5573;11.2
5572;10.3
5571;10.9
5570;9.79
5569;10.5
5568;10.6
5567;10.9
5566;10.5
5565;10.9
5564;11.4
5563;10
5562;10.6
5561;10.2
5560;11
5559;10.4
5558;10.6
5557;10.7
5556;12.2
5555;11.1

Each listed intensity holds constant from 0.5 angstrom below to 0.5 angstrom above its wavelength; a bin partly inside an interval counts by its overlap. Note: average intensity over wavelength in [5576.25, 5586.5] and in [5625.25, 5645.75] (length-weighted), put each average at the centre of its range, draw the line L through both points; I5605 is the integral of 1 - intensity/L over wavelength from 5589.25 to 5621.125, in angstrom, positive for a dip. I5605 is 1.5 angstrom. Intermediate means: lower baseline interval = 11.3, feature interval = 10.4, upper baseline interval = 10.4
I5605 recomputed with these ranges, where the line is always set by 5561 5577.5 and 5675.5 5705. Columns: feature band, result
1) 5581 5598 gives 0.25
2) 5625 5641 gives -0.33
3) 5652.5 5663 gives -0.28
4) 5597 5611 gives 0.26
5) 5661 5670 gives 0.09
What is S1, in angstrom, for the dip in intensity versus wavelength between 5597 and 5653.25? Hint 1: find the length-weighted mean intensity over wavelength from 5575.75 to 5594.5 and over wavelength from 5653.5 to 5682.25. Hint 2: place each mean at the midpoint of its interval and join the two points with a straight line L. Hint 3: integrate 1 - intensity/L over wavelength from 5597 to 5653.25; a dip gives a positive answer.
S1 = 0.56 angstrom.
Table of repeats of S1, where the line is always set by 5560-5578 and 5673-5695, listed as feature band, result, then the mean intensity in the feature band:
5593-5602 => 0.0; 10.5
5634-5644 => -0.2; 10.4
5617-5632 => -0.4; 10.6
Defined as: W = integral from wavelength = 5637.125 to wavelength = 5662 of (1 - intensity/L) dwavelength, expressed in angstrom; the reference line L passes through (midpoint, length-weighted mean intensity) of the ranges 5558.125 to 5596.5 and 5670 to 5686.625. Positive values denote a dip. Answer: -0.5 angstrom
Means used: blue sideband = 10.8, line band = 10.3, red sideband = 9.84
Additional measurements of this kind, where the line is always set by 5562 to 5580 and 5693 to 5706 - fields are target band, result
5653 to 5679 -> 0.2 angstrom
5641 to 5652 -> 0.2 angstrom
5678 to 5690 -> 0.3 angstrom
